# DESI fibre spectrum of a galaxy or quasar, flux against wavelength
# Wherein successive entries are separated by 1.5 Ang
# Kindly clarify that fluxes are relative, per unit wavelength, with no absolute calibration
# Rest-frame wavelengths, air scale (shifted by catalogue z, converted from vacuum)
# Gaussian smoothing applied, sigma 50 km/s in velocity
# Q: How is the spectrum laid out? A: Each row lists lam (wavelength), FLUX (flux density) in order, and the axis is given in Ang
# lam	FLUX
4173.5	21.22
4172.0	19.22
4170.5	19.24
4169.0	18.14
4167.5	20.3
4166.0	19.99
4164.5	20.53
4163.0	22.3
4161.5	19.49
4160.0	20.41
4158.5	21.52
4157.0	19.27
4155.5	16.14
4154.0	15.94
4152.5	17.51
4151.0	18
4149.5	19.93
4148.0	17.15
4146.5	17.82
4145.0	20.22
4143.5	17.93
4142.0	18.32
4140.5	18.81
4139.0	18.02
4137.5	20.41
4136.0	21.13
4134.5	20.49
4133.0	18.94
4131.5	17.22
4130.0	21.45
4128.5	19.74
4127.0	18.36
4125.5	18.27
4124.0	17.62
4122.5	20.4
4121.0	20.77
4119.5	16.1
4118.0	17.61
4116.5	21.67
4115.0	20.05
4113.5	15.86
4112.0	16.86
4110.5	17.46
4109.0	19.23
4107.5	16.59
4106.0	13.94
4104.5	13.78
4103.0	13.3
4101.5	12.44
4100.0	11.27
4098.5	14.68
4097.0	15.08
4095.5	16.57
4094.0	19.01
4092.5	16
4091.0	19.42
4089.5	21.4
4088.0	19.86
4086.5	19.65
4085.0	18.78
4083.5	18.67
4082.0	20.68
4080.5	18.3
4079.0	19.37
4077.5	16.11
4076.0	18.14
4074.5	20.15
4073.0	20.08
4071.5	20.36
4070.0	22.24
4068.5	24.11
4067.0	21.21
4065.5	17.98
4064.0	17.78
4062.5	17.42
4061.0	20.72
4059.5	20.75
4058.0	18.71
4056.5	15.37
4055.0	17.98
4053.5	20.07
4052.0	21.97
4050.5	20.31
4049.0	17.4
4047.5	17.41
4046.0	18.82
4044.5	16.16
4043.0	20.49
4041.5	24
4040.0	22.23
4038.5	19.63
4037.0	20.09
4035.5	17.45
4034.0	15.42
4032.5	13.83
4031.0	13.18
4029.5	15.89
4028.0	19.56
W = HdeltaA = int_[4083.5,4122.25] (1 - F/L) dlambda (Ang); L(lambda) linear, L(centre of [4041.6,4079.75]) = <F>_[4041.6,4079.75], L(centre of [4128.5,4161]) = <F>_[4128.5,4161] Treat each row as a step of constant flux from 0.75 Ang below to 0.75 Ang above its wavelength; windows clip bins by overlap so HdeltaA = 4.0 Ang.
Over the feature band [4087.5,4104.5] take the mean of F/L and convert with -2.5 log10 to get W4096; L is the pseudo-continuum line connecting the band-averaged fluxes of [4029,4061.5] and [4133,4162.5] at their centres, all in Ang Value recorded 0.16 mag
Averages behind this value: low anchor 18.5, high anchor 18.9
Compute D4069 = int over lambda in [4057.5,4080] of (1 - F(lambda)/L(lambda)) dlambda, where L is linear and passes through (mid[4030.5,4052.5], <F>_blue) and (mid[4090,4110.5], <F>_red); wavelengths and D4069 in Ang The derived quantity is -3.2 Ang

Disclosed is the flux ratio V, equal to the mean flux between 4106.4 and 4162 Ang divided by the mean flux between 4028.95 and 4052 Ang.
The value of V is 1.02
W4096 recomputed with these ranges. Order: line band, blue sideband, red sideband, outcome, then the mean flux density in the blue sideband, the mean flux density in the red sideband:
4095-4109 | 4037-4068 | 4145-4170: 0.31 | 19.4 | 19.1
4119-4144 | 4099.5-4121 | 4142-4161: -0.10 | 16.4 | 18.5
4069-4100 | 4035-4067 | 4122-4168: 0.04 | 19.2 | 19.1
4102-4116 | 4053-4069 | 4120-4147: 0.17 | 19.2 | 19.2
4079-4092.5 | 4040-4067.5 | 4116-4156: -0.02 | 19.2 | 18.7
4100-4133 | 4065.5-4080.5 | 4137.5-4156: 0.08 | 20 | 18.1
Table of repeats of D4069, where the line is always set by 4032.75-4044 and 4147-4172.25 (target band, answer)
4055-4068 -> 0.44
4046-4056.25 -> 0.28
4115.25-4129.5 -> 0.16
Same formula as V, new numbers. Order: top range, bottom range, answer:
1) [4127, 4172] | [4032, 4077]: 0.99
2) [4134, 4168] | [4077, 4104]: 1.11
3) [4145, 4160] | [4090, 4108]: 1.20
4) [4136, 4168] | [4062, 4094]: 0.98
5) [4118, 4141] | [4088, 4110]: 1.19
